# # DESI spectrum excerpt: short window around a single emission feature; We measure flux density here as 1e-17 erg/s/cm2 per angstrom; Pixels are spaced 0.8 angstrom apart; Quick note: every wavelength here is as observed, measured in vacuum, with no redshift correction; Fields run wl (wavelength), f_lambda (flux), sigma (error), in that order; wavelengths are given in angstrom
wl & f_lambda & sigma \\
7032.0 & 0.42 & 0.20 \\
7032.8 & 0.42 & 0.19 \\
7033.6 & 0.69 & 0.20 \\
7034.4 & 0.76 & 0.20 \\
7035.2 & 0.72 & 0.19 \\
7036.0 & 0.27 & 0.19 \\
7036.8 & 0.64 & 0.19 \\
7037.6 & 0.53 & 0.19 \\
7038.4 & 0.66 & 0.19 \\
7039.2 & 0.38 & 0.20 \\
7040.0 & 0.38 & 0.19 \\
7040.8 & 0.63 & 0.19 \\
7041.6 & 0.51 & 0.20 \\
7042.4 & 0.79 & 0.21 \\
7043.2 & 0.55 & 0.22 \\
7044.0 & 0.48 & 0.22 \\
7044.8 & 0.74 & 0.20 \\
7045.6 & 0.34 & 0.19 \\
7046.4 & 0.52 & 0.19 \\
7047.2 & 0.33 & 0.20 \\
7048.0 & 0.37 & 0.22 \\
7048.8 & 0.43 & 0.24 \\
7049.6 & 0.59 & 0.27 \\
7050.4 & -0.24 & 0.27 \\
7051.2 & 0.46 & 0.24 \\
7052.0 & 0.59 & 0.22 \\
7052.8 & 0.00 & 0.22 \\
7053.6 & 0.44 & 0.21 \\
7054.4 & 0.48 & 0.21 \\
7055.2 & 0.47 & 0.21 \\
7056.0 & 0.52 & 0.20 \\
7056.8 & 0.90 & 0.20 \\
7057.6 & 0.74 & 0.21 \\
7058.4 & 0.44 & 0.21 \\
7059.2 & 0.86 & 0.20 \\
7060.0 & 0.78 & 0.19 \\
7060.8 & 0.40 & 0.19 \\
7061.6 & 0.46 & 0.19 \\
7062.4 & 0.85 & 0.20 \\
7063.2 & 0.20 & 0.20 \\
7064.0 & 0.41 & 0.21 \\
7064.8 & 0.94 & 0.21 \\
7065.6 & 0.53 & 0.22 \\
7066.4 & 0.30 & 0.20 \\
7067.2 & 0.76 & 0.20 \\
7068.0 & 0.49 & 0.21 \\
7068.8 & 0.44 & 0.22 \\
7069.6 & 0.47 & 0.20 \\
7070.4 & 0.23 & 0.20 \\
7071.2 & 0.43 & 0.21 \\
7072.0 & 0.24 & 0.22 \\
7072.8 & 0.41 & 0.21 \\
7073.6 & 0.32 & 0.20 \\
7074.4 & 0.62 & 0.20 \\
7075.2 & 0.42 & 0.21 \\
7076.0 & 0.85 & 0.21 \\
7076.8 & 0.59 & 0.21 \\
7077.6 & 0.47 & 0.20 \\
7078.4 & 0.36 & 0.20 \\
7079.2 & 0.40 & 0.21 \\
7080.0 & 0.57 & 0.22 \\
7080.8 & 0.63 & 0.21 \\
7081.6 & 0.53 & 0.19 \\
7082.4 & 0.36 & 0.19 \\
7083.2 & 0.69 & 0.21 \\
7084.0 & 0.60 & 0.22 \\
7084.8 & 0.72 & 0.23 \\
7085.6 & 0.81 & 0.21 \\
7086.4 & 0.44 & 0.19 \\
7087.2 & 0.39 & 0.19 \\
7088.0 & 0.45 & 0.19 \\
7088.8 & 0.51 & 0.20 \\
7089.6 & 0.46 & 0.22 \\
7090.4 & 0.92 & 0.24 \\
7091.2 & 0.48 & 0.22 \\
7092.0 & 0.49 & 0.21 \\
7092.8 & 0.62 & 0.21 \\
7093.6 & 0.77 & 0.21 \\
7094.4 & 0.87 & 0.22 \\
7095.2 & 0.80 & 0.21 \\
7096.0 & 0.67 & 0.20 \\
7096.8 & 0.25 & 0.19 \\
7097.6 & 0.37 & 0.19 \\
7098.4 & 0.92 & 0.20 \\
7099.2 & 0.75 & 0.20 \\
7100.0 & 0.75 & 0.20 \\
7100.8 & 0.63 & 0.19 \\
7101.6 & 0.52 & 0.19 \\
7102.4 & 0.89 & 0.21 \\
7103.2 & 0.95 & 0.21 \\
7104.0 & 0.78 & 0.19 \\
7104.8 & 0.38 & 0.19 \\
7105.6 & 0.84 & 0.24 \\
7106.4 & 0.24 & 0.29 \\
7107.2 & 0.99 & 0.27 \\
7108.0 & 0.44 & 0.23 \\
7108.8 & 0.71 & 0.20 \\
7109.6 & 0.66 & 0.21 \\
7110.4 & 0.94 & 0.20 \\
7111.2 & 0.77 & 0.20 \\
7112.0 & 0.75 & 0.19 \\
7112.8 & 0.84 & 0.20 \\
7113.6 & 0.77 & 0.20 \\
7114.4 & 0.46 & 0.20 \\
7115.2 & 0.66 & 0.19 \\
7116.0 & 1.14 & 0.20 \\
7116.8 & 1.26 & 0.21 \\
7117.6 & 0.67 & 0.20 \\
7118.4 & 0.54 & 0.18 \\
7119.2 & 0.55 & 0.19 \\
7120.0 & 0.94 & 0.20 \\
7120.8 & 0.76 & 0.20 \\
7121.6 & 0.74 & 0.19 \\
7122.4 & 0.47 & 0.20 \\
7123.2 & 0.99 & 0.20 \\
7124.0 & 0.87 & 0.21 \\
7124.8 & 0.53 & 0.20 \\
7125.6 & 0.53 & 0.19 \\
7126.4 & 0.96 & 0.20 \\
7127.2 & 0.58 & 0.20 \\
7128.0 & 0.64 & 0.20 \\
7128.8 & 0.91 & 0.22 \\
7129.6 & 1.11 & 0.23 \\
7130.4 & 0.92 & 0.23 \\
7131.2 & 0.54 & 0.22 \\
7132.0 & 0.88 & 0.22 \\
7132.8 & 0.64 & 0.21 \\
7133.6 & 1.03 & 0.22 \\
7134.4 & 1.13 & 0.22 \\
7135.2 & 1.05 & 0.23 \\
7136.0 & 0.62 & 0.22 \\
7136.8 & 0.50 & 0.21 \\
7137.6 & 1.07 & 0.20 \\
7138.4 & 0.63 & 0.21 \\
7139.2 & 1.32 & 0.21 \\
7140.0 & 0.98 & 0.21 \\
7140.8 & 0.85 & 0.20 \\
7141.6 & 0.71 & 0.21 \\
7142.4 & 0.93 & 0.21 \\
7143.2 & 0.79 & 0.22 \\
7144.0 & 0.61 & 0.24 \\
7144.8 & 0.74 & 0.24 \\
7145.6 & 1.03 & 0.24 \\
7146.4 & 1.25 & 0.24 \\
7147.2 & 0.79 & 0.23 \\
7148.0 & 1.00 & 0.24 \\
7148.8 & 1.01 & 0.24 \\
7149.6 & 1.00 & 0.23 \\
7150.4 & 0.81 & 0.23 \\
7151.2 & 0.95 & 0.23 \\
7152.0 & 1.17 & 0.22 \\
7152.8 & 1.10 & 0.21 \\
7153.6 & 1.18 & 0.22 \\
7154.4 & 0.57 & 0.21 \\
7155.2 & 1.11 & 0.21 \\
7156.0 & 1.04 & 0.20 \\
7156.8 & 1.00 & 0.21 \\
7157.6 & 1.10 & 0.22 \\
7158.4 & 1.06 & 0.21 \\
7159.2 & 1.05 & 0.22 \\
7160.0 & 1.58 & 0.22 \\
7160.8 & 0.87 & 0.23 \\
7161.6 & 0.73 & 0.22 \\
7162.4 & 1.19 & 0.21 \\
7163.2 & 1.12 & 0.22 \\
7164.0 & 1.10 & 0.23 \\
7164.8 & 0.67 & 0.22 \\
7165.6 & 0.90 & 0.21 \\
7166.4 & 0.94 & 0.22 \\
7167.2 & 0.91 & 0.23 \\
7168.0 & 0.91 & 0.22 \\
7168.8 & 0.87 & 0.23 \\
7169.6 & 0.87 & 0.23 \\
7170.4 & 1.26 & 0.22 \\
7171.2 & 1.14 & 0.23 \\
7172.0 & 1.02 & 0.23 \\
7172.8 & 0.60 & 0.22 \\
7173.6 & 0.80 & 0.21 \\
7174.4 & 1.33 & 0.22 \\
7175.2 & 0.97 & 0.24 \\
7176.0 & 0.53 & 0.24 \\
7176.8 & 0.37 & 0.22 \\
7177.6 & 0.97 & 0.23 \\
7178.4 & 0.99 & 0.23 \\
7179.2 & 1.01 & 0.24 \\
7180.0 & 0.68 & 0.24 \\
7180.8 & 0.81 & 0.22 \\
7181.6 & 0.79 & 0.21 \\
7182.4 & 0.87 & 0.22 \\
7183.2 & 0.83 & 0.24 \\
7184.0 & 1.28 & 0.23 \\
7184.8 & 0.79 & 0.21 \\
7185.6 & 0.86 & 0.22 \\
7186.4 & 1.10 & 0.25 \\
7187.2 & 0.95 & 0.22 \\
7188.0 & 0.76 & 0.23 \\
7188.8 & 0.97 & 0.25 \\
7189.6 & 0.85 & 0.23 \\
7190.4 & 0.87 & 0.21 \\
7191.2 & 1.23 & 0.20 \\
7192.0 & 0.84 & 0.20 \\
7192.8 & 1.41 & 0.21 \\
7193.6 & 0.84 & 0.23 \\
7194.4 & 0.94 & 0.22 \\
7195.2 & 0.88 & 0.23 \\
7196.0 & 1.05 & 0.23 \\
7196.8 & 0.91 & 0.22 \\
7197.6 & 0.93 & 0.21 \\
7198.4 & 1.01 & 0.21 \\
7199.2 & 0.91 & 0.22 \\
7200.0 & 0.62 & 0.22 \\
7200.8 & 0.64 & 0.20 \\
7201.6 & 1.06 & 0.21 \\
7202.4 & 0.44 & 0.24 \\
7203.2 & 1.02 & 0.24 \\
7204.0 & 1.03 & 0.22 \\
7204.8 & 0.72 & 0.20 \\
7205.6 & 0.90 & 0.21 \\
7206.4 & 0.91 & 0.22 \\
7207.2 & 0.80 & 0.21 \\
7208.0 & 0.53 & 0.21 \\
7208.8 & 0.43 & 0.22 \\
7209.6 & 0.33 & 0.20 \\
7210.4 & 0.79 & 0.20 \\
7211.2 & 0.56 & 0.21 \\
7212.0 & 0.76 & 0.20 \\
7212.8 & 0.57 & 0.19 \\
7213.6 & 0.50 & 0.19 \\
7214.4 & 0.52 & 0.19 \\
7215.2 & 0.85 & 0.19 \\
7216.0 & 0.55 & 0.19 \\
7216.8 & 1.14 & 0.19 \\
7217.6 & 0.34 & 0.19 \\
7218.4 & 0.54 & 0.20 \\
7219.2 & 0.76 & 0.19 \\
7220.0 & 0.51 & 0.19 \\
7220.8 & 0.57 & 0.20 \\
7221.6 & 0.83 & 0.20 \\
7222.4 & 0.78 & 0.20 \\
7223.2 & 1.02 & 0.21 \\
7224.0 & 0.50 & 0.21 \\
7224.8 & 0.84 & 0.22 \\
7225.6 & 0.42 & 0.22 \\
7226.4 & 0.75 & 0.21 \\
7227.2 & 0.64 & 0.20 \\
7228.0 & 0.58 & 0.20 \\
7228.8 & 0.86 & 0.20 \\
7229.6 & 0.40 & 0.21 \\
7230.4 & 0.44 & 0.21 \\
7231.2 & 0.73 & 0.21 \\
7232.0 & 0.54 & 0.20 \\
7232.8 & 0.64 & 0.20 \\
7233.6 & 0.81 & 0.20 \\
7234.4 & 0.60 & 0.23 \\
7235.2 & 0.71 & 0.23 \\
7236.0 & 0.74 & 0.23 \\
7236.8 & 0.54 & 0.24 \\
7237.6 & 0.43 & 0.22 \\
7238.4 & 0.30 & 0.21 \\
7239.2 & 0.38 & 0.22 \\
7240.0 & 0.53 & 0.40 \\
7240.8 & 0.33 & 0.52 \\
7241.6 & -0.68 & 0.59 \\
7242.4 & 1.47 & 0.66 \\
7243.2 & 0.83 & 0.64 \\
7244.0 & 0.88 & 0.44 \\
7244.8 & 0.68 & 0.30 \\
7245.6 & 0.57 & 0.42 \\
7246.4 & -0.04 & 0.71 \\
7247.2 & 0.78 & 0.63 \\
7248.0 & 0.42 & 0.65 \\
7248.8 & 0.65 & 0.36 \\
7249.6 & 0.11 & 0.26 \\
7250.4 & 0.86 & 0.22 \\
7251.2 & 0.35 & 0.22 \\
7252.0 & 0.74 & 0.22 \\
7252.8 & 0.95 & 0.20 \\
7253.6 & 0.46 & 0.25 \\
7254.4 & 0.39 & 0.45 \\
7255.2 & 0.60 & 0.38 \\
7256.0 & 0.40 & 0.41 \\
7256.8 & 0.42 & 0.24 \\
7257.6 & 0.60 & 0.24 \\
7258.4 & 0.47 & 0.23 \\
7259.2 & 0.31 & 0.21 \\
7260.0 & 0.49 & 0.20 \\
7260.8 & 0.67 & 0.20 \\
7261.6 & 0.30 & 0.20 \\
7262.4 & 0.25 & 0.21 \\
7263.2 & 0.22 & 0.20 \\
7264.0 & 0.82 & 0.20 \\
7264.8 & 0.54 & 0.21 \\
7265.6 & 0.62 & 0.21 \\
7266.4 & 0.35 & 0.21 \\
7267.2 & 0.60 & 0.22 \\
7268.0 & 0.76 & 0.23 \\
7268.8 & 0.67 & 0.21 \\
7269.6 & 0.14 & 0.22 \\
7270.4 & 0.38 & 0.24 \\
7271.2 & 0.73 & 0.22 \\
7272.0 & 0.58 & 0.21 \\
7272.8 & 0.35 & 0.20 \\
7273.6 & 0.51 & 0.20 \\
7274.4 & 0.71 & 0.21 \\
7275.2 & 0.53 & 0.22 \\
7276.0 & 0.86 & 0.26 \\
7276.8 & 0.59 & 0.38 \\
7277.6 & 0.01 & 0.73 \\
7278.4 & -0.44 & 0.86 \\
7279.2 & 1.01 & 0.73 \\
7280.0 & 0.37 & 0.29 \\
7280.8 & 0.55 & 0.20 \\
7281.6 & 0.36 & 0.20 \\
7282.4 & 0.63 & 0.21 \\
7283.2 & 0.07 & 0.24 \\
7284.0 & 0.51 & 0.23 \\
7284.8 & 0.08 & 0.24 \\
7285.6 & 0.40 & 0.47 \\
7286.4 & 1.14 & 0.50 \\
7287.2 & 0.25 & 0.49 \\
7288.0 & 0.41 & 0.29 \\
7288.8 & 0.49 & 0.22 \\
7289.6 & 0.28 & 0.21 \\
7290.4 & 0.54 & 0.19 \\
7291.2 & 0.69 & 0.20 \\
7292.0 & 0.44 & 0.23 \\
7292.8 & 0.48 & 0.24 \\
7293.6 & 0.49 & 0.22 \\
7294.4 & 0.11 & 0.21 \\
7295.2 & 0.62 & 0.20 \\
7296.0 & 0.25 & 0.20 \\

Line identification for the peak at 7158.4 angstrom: Mg II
